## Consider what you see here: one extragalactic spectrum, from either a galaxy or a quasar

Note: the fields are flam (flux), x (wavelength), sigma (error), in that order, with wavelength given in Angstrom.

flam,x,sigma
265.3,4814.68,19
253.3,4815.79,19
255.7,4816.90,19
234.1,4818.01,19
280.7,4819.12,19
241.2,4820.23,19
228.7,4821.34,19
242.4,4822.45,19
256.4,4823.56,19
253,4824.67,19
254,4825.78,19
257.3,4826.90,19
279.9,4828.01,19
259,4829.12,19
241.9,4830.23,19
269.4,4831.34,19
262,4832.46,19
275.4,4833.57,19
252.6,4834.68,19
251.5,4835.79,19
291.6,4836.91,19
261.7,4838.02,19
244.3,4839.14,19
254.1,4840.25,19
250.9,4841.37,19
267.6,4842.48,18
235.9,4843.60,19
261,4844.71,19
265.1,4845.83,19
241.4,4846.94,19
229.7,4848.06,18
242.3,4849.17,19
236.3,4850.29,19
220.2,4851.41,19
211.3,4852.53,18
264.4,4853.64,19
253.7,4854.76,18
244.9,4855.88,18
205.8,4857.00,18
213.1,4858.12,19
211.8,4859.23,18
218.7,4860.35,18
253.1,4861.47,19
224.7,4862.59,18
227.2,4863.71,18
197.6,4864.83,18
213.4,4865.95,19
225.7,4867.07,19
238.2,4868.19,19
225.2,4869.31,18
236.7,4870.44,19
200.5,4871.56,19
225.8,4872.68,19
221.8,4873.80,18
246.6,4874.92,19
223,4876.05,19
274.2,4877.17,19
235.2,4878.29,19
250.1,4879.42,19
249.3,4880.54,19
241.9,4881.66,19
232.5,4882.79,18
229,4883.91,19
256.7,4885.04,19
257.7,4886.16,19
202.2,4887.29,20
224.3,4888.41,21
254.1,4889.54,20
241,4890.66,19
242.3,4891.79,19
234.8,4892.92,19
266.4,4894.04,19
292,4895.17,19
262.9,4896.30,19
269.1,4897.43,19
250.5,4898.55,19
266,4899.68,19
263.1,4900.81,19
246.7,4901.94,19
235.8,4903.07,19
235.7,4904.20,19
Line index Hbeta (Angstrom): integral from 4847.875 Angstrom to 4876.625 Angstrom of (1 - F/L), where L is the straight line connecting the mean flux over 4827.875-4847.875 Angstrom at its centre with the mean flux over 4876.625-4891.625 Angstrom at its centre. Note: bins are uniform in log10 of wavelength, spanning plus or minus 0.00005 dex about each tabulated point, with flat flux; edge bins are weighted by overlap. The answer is 2.6 Angstrom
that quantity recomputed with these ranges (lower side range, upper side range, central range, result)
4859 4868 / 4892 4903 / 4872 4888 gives 0.12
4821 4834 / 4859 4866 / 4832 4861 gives -0.82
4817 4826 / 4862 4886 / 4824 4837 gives -0.79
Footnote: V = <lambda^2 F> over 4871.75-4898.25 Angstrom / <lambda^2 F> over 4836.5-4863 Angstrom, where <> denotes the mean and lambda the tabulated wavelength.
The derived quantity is 1.03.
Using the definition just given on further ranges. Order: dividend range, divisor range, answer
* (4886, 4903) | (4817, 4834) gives 1.01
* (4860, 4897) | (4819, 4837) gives 0.94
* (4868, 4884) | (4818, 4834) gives 0.94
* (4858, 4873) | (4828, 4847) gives 0.87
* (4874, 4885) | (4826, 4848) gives 0.95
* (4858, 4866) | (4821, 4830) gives 0.88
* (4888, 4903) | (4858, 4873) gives 1.16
